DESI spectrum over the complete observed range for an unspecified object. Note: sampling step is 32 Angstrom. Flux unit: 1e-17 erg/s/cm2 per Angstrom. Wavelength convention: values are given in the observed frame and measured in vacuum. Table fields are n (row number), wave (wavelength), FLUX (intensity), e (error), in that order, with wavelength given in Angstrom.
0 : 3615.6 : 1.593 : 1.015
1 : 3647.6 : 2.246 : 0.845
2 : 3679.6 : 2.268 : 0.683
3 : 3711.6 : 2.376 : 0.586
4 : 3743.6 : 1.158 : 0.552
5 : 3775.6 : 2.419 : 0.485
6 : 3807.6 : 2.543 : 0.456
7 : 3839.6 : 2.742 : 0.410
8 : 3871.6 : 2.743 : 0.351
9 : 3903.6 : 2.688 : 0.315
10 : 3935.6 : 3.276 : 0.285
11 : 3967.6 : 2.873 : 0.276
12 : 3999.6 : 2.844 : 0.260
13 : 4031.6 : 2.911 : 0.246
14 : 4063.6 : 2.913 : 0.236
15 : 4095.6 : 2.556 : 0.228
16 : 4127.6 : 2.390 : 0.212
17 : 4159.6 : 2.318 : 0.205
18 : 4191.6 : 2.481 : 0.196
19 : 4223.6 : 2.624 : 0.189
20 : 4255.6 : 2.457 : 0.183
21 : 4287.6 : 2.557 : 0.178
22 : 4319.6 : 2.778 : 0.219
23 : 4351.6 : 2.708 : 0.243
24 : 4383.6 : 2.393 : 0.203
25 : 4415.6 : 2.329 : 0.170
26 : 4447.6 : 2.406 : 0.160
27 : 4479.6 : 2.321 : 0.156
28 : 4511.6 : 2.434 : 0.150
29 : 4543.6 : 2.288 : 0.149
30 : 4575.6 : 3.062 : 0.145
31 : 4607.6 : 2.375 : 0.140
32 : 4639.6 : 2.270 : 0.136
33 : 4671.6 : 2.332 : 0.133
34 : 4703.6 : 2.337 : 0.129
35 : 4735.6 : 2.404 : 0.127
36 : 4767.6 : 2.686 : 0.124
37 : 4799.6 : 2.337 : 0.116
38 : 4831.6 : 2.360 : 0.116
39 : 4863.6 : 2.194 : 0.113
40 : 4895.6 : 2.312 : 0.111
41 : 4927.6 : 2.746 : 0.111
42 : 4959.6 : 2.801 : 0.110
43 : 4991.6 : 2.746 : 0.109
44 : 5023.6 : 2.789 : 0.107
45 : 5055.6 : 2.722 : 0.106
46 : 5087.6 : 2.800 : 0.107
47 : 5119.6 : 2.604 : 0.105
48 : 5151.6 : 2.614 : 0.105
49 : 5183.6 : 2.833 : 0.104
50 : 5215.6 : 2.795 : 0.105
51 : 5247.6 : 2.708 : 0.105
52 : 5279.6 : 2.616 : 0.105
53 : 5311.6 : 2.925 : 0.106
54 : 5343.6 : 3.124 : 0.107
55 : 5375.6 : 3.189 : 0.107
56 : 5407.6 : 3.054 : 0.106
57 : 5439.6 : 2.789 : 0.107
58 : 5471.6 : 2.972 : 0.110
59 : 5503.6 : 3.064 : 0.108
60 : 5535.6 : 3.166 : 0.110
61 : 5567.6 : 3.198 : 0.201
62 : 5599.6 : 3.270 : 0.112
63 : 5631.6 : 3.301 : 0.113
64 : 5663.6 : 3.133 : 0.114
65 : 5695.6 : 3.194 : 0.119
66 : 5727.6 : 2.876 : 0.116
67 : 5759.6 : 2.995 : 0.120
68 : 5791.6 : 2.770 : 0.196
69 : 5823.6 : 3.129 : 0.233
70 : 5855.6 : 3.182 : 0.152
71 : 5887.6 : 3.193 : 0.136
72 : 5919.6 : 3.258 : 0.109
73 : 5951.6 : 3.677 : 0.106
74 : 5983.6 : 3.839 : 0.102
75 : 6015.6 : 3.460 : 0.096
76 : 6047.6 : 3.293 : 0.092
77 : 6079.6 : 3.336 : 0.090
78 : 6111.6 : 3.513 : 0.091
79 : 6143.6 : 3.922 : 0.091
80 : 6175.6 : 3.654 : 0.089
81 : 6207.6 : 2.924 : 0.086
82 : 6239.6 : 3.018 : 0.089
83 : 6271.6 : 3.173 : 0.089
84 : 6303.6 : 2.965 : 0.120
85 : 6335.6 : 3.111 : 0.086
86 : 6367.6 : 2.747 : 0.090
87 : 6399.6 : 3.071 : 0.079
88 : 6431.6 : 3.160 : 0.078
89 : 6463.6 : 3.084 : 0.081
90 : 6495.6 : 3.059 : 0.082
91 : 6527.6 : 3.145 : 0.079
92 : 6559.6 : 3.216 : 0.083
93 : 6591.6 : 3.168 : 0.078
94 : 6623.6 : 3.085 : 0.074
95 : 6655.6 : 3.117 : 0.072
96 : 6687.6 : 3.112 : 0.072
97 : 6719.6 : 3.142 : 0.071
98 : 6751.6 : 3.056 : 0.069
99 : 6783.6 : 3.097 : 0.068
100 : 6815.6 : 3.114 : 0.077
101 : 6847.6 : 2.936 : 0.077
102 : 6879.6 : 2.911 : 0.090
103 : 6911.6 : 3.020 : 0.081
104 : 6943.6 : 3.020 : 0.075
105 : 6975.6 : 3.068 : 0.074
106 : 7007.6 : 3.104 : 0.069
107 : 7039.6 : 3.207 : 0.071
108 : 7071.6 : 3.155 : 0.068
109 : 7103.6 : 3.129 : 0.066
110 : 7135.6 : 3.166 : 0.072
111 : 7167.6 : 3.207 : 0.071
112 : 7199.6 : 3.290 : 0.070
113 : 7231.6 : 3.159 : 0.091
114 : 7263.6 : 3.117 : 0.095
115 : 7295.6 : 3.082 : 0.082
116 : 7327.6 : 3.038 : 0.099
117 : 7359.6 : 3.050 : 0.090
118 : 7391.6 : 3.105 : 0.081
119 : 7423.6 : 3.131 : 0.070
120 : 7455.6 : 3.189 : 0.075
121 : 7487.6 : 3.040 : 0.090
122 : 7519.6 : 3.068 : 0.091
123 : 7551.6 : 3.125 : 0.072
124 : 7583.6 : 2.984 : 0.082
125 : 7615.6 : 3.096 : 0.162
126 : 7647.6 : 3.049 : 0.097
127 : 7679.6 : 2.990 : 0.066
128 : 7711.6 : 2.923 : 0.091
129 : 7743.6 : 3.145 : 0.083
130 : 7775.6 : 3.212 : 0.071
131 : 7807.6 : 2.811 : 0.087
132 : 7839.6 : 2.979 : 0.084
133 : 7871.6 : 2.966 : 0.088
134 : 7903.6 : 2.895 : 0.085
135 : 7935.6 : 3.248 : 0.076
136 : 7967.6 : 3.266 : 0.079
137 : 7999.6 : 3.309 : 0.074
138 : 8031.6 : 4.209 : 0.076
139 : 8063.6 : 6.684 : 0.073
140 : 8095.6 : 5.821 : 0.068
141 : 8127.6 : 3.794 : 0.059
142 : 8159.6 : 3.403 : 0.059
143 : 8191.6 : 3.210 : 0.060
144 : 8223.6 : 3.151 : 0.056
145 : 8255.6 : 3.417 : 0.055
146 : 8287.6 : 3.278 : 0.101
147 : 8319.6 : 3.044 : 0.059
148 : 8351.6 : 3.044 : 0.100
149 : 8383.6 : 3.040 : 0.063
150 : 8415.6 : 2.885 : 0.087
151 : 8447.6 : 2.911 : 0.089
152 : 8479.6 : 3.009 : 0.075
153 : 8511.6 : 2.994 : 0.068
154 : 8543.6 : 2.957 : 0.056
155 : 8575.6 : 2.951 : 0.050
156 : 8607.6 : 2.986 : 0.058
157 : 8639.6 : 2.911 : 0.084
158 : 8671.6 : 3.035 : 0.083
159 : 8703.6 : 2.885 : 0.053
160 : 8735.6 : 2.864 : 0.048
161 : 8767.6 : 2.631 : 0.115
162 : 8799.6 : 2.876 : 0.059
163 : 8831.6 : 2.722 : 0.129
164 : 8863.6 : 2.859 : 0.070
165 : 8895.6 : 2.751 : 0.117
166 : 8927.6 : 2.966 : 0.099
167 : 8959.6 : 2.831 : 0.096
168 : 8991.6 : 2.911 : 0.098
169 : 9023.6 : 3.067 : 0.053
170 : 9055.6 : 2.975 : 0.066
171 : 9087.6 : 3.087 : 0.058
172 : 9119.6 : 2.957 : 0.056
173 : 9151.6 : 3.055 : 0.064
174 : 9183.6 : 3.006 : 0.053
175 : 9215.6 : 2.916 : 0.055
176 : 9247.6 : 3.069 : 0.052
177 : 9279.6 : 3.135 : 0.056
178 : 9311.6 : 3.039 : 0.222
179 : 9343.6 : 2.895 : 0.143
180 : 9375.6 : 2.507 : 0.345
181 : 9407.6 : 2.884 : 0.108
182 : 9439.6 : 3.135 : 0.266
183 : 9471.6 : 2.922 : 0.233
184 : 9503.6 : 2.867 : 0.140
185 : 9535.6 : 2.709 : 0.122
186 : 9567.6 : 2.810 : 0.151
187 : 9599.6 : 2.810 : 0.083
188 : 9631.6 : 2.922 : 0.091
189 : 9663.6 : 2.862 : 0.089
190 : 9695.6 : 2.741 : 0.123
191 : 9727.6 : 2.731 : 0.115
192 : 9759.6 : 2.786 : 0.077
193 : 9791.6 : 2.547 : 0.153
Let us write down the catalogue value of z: 0.230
